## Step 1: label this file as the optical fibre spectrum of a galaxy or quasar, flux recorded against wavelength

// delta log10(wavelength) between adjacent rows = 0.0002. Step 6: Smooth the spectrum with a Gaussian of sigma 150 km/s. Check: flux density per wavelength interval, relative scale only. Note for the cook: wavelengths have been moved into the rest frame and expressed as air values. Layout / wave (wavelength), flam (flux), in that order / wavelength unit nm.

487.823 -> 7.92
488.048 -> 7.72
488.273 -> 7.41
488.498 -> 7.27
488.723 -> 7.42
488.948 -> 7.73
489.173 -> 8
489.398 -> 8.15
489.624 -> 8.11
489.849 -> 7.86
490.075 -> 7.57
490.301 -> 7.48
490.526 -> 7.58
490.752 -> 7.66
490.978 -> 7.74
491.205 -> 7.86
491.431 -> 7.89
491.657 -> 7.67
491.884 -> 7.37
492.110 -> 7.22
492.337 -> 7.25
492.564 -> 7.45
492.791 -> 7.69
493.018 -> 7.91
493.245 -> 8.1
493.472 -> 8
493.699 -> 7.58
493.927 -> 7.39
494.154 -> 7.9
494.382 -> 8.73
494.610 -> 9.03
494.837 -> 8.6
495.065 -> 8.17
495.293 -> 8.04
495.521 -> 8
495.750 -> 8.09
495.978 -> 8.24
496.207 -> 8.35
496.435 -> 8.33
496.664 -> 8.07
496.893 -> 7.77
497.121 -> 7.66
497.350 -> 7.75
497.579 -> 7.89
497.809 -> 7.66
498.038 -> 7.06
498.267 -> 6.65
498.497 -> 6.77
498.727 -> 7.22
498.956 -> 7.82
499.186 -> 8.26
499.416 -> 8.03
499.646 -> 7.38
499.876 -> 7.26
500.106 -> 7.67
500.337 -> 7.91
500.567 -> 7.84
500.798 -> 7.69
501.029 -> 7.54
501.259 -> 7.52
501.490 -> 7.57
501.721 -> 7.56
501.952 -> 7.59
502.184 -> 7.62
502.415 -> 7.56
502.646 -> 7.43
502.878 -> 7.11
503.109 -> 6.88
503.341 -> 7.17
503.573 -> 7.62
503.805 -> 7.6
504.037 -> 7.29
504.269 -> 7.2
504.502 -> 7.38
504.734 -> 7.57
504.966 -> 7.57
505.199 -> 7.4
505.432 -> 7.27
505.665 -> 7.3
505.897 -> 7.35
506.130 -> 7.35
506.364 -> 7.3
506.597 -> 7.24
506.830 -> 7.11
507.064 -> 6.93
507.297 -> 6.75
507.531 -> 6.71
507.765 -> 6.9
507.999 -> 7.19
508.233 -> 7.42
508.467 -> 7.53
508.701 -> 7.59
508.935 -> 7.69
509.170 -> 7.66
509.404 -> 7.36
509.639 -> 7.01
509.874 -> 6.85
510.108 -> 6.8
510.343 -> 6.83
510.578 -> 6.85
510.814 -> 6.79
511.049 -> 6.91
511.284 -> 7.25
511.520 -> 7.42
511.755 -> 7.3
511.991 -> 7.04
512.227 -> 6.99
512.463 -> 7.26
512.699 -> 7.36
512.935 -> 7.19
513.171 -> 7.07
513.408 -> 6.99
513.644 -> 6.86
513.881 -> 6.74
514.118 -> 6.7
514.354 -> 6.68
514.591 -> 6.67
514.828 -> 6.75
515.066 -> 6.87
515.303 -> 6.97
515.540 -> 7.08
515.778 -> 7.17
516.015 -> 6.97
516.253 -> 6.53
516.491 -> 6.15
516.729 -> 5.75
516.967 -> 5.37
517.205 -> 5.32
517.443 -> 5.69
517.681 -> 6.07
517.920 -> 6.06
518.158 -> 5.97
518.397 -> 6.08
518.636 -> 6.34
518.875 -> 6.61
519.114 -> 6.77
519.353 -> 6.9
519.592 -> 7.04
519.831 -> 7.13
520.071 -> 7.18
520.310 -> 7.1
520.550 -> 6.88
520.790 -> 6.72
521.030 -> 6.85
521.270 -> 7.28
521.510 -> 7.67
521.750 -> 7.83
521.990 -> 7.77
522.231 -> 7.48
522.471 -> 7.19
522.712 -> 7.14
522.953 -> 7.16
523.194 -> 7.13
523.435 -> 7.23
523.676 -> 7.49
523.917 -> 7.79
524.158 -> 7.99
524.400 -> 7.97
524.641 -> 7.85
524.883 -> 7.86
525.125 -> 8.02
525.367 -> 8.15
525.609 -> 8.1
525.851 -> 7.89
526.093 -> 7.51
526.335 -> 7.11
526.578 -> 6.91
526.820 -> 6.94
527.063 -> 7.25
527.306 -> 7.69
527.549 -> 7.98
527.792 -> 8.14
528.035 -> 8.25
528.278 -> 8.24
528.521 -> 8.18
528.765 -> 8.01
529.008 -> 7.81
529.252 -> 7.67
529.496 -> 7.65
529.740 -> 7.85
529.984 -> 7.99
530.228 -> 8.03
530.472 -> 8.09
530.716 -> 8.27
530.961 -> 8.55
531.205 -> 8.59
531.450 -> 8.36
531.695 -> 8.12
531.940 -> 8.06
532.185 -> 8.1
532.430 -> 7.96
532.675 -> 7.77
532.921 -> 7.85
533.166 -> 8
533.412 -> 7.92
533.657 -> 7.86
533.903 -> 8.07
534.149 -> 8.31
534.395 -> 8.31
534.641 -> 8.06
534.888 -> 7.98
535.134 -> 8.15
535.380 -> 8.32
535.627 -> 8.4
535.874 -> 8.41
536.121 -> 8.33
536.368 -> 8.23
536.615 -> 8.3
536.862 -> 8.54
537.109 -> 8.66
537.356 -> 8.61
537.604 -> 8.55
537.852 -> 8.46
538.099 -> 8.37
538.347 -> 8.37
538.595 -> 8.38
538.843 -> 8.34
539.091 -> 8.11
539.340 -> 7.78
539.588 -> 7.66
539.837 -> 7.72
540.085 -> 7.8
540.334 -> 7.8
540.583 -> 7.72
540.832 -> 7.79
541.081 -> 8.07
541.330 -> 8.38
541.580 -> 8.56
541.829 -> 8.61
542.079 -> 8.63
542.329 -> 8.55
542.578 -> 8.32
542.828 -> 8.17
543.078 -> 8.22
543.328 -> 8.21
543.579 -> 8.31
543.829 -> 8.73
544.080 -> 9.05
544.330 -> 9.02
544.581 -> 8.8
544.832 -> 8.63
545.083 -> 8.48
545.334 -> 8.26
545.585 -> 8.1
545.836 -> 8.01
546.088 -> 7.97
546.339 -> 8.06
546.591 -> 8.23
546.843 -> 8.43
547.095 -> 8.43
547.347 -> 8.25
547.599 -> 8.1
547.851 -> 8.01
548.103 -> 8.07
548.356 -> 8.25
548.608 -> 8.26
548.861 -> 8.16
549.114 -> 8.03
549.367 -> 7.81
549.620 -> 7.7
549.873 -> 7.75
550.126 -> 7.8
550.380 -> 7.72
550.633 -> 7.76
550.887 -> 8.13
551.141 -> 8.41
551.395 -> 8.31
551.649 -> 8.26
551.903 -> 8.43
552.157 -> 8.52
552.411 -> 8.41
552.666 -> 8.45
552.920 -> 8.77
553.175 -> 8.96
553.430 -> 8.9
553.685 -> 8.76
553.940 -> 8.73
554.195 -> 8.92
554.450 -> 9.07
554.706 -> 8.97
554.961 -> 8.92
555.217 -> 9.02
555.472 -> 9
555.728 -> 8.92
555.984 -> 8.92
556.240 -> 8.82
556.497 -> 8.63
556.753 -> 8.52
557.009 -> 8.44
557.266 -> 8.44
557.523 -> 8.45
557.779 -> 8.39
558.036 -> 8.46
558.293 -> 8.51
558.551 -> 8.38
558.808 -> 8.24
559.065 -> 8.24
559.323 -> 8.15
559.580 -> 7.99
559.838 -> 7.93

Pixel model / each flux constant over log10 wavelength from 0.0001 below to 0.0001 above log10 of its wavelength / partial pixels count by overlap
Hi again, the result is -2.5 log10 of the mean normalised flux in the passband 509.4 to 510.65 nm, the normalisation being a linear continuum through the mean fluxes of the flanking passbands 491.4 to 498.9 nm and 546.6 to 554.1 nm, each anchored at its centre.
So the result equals 0.148 mag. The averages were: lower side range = 7.8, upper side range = 8.26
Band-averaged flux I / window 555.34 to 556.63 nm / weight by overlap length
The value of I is 8.86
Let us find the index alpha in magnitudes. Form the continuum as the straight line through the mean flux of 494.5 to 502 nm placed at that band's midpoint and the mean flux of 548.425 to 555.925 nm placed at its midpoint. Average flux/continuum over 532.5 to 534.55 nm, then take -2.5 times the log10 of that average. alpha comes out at 0.03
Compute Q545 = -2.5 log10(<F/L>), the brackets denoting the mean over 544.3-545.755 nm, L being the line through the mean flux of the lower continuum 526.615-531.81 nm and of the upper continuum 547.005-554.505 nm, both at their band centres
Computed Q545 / -0.04 mag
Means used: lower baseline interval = 7.97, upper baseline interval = 8.3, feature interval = 8.5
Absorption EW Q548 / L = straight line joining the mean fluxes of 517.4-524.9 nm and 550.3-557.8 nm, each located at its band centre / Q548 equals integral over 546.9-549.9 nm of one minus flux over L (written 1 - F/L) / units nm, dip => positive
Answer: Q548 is 0.09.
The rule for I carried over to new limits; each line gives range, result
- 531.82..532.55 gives 8.04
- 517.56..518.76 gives 6.1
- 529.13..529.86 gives 7.72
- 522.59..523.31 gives 7.14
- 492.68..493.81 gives 7.86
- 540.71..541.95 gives 8.28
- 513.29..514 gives 6.86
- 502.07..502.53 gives 7.6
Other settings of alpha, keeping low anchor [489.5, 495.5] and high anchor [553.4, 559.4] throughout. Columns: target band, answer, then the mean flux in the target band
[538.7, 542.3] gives 0.05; 8.08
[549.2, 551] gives 0.10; 7.81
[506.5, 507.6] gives 0.16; 6.95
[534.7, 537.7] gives 0.00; 8.36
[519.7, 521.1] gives 0.17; 6.98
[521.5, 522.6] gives 0.09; 7.58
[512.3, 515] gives 0.17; 6.93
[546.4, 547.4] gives 0.03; 8.32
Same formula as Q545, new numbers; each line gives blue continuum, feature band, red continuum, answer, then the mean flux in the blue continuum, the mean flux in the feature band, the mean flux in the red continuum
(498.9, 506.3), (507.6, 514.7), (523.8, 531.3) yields 0.08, 7.5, 7.09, 7.88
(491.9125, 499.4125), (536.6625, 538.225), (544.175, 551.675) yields -0.05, 7.83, 8.52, 8.17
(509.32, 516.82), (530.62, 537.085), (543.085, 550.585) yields -0.06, 6.91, 8.19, 8.22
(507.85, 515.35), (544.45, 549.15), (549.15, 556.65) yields 0.01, 7.08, 8.24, 8.51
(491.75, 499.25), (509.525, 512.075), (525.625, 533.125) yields 0.12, 7.81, 7.01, 7.9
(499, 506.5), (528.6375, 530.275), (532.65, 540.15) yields 0.03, 7.49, 7.85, 8.19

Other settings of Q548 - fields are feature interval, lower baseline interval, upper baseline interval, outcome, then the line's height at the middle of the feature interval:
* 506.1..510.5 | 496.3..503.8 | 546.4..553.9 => 0.29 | 7.67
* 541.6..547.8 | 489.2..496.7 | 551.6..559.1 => 0.10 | 8.53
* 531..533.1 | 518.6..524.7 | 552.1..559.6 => -0.12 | 7.68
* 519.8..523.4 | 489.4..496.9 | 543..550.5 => 0.37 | 8.08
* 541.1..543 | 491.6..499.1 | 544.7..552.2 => -0.08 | 8.1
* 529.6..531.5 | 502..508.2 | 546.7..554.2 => -0.09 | 7.83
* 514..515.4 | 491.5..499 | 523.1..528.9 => 0.18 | 7.76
